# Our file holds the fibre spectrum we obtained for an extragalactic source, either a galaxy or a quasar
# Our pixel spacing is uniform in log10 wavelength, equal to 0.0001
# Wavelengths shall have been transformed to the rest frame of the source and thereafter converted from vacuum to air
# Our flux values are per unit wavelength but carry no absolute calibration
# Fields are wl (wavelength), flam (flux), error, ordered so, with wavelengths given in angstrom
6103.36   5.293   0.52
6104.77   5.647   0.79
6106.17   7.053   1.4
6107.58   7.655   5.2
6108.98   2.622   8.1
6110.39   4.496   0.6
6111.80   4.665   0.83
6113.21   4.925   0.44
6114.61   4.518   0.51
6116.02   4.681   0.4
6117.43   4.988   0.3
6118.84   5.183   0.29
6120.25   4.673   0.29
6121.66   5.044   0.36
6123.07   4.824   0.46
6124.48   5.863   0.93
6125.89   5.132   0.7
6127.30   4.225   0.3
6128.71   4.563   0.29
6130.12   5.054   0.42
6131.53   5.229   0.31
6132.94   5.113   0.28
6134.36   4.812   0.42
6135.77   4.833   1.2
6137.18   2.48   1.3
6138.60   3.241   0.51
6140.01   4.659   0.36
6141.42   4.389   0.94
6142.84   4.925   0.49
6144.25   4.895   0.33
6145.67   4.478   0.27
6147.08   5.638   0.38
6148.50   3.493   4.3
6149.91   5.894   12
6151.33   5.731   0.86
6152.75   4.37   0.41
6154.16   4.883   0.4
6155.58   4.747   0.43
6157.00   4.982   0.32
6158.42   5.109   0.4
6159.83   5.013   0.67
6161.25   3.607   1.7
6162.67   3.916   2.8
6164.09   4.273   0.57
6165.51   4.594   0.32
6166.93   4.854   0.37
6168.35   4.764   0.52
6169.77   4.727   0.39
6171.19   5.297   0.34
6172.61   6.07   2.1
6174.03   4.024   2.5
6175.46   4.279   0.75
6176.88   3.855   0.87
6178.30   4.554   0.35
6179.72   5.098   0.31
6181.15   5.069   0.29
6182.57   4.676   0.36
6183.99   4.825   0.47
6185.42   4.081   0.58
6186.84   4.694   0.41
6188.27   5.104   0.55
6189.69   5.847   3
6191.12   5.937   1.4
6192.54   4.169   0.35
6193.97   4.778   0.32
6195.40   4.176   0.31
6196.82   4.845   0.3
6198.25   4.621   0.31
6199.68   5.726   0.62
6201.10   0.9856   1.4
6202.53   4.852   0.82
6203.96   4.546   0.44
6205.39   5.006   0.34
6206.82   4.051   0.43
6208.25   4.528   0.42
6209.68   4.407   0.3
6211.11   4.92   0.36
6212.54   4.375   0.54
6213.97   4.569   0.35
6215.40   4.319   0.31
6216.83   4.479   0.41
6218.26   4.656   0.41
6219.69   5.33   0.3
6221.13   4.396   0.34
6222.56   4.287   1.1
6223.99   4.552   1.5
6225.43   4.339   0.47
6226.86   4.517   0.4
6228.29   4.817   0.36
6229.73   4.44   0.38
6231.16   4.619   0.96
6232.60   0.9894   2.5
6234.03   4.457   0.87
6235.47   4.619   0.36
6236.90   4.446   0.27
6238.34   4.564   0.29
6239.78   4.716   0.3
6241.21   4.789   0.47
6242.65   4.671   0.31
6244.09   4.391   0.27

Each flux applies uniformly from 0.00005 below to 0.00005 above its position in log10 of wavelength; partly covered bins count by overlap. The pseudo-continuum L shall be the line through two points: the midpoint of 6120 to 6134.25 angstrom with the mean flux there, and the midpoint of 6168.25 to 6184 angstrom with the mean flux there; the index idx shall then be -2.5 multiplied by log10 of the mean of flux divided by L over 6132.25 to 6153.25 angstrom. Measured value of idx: 0.07 mag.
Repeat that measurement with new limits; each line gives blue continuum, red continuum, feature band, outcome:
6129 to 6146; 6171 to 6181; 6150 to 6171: -0.02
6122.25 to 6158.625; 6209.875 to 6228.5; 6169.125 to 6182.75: -0.02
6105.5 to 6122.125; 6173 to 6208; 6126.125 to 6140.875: 0.11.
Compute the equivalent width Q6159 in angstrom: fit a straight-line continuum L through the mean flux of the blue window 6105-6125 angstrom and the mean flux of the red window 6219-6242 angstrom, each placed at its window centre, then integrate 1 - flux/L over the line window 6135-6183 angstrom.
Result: 1.8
